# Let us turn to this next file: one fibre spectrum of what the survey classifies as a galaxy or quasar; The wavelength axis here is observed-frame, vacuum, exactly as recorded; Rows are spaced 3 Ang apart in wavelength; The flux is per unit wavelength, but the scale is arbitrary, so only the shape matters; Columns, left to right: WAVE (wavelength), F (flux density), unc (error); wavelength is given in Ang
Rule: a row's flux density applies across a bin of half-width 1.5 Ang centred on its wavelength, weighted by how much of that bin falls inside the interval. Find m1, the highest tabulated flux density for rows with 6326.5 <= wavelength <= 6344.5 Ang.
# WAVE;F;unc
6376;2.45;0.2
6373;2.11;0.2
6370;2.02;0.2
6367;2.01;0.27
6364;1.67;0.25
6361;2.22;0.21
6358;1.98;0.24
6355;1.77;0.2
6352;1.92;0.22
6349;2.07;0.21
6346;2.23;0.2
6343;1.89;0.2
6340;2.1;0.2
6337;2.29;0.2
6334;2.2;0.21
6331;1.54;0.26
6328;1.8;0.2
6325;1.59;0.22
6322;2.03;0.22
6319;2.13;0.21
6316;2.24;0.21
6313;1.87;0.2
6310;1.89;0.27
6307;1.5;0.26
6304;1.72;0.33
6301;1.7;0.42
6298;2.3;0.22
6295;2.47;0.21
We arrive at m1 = 2.29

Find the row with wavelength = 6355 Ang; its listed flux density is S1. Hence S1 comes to 1.77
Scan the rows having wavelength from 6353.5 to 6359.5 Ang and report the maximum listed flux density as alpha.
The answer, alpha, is 1.98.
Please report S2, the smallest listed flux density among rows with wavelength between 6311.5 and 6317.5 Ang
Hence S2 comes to 1.87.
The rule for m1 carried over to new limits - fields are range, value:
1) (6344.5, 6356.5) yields 2.23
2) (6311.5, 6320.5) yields 2.24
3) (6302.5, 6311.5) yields 1.89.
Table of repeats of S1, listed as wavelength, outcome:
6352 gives 1.92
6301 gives 1.7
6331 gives 1.54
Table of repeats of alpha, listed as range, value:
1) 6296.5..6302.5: 2.3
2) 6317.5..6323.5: 2.13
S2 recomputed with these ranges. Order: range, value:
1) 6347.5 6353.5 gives 1.92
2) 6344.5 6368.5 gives 1.67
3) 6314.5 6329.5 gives 1.59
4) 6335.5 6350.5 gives 1.89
